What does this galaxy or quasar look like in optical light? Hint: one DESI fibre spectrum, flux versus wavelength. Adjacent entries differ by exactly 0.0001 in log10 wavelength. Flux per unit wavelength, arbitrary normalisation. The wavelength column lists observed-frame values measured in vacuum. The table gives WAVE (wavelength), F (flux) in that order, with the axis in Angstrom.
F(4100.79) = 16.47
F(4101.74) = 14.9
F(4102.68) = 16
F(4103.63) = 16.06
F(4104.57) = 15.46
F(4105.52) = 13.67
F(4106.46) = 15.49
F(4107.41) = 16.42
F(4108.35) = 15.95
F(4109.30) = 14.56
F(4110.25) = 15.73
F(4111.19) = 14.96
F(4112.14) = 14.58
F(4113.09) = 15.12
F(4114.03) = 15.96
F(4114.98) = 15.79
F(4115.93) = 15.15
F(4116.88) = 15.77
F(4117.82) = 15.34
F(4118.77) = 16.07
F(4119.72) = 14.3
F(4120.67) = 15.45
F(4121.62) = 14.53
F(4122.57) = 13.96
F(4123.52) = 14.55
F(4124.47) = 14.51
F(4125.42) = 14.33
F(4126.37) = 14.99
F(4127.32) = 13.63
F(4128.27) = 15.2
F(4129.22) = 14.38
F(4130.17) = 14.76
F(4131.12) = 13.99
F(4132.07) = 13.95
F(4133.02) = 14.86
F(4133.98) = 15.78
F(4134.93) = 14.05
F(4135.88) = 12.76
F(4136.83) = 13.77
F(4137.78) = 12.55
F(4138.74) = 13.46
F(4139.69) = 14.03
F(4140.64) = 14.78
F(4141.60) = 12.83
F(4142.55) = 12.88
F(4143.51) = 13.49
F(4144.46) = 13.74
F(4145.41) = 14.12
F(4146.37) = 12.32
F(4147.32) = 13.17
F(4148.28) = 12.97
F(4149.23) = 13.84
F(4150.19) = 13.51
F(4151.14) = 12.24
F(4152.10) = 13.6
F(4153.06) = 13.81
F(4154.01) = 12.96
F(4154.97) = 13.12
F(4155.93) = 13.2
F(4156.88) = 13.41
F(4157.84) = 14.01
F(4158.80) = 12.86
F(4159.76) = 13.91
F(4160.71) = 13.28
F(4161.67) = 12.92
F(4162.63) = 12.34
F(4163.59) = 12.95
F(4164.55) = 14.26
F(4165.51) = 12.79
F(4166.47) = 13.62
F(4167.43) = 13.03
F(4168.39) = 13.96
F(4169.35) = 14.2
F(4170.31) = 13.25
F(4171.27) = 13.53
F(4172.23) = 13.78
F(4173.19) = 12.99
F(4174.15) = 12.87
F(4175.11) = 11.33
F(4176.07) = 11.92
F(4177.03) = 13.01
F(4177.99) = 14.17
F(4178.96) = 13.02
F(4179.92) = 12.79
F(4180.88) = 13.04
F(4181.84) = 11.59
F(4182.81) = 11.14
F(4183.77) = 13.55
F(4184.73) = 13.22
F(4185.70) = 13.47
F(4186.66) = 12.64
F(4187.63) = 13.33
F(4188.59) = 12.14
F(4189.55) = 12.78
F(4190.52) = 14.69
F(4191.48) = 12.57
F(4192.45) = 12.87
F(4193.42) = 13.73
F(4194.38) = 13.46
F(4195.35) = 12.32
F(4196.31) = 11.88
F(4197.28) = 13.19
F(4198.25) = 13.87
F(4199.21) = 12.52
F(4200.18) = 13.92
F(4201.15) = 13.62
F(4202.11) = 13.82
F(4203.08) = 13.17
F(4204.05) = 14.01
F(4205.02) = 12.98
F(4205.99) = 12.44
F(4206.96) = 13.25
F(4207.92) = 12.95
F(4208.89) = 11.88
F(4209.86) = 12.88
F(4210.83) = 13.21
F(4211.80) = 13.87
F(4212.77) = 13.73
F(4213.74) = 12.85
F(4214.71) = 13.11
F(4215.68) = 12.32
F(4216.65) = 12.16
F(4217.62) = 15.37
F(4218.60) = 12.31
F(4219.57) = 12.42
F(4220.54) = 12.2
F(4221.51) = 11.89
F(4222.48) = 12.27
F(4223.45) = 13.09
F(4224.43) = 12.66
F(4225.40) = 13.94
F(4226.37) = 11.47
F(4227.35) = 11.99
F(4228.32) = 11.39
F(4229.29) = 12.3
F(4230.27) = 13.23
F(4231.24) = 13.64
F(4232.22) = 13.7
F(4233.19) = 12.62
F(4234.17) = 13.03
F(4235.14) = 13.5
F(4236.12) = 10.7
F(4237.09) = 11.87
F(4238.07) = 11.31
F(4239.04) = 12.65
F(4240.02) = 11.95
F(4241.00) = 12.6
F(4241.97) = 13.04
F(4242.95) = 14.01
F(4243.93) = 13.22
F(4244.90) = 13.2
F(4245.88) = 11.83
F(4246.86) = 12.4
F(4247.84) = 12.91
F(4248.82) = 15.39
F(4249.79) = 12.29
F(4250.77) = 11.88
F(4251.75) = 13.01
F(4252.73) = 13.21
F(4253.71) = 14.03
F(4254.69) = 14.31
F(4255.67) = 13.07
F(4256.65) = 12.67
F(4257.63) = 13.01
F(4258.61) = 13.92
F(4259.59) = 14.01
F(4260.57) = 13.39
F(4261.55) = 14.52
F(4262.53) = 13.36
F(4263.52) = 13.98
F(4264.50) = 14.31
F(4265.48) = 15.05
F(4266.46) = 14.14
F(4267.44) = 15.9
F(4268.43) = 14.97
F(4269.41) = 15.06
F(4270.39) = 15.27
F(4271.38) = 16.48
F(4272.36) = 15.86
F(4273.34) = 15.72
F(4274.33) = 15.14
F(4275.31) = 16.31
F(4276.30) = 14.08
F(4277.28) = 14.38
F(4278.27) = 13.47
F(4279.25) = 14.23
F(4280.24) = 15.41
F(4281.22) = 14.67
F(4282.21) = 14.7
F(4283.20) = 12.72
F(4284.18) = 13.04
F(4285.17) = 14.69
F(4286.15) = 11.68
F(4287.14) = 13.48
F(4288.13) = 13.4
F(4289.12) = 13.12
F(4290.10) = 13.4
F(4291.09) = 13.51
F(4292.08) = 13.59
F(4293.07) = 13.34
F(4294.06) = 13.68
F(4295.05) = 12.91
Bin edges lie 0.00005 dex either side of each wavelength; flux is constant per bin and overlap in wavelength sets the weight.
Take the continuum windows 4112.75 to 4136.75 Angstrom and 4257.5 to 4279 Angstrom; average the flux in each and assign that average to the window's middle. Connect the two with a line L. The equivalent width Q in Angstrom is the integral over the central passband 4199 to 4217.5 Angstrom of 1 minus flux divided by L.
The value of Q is 2.0 Angstrom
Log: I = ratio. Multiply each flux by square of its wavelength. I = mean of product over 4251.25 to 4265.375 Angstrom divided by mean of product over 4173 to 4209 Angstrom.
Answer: 1.1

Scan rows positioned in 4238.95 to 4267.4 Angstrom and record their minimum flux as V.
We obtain 11.83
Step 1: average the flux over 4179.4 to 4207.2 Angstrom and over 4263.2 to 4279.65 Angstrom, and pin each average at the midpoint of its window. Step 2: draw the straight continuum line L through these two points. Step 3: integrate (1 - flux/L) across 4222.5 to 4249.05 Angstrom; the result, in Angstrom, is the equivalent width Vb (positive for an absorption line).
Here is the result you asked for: 2.6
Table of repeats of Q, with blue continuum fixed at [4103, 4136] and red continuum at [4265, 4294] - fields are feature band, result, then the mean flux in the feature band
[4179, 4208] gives 3.24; 13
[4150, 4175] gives 2.53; 13.3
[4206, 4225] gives 2.26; 12.9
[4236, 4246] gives 1.39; 12.5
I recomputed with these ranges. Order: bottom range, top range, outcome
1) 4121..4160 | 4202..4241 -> 0.96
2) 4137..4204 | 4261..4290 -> 1.15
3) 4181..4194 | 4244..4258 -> 1.05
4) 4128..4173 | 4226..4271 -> 1.02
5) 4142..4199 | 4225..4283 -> 1.08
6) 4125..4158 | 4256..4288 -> 1.11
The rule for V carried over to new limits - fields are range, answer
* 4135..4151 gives 12.32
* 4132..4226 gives 11.14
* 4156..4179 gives 11.33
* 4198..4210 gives 11.88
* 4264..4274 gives 14.14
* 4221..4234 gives 11.39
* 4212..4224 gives 11.89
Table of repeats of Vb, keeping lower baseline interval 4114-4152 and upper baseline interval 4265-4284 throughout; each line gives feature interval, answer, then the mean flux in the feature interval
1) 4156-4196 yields 3.6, 13.1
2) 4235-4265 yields 3.4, 13.1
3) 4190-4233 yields 4.7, 13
